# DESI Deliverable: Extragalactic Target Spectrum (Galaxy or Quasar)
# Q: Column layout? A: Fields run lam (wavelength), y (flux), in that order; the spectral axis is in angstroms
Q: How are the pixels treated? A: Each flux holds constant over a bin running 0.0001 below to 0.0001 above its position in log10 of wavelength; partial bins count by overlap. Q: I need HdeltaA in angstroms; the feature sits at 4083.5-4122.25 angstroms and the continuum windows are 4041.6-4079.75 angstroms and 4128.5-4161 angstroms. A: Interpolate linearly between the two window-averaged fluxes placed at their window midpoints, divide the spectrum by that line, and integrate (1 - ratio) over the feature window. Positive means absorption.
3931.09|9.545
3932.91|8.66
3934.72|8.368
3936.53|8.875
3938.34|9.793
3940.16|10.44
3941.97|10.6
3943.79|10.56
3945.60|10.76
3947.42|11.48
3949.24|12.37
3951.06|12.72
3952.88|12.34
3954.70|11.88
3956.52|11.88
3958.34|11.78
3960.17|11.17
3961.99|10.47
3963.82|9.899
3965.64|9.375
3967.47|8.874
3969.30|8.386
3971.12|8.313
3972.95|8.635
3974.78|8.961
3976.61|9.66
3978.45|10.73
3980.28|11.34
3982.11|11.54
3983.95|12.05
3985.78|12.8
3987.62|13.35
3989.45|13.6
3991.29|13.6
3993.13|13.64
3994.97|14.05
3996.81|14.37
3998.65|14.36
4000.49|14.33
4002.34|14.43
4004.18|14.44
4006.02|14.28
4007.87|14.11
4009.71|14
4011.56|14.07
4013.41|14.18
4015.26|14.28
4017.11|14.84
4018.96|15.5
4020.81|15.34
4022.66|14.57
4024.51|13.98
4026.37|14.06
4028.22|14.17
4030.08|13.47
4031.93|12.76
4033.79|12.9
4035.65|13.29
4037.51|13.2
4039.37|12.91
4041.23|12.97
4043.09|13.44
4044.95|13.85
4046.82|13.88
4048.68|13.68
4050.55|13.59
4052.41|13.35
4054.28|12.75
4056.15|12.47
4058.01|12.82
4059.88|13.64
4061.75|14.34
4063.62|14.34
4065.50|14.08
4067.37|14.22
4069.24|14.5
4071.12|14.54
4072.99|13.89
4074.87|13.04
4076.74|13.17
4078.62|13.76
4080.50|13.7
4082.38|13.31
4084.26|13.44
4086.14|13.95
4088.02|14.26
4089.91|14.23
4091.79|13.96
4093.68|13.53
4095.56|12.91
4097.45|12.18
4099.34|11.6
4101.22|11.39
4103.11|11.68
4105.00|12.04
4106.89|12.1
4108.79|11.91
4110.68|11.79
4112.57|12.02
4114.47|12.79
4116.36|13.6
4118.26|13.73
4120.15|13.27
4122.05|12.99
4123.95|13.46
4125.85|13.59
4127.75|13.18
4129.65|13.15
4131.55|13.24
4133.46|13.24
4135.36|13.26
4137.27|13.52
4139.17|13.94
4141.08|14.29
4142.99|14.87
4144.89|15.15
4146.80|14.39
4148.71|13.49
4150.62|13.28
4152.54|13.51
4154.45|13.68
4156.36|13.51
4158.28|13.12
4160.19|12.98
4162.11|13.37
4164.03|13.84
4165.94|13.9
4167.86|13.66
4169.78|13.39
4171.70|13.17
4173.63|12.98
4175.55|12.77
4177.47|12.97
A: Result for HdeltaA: 2.4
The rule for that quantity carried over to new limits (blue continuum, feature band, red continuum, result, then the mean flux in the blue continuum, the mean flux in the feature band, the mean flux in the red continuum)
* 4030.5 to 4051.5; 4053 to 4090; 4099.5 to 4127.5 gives -2.0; 13.3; 13.7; 12.6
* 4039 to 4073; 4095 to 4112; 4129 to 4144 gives 2.2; 13.7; 11.9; 13.7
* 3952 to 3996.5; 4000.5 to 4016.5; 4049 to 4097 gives -2.9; 11.2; 14.2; 13.7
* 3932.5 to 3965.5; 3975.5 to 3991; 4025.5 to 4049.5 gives -0.1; 10.8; 11.9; 13.4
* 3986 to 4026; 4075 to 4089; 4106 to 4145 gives 0.0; 14.2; 13.6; 13.3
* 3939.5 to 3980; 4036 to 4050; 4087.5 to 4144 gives -1.8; 10.5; 13.4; 13.1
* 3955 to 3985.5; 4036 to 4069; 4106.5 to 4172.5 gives -4.8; 10.3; 13.5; 13.4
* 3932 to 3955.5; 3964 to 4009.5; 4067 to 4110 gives -2.4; 10.7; 12.1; 13.2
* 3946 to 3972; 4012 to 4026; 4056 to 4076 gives -2.4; 10.8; 14.6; 13.9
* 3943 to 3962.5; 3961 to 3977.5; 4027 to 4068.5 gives 3.8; 11.6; 9.19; 13.5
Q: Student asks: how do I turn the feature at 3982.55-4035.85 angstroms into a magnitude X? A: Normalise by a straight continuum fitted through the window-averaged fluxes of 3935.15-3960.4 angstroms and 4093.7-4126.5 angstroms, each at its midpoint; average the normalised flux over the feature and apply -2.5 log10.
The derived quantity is -0.19 mag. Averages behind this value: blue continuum 11.1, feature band 13.9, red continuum 12.6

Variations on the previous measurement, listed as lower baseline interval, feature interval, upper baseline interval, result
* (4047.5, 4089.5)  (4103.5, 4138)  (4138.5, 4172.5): 0.066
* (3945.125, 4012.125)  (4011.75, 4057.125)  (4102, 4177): -0.107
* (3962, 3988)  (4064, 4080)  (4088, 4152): -0.143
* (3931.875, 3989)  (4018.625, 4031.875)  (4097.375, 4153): -0.228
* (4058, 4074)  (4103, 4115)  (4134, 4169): 0.158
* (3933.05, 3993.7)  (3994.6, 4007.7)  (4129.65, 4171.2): -0.244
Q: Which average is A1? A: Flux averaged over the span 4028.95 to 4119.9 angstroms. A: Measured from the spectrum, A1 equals 13.2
